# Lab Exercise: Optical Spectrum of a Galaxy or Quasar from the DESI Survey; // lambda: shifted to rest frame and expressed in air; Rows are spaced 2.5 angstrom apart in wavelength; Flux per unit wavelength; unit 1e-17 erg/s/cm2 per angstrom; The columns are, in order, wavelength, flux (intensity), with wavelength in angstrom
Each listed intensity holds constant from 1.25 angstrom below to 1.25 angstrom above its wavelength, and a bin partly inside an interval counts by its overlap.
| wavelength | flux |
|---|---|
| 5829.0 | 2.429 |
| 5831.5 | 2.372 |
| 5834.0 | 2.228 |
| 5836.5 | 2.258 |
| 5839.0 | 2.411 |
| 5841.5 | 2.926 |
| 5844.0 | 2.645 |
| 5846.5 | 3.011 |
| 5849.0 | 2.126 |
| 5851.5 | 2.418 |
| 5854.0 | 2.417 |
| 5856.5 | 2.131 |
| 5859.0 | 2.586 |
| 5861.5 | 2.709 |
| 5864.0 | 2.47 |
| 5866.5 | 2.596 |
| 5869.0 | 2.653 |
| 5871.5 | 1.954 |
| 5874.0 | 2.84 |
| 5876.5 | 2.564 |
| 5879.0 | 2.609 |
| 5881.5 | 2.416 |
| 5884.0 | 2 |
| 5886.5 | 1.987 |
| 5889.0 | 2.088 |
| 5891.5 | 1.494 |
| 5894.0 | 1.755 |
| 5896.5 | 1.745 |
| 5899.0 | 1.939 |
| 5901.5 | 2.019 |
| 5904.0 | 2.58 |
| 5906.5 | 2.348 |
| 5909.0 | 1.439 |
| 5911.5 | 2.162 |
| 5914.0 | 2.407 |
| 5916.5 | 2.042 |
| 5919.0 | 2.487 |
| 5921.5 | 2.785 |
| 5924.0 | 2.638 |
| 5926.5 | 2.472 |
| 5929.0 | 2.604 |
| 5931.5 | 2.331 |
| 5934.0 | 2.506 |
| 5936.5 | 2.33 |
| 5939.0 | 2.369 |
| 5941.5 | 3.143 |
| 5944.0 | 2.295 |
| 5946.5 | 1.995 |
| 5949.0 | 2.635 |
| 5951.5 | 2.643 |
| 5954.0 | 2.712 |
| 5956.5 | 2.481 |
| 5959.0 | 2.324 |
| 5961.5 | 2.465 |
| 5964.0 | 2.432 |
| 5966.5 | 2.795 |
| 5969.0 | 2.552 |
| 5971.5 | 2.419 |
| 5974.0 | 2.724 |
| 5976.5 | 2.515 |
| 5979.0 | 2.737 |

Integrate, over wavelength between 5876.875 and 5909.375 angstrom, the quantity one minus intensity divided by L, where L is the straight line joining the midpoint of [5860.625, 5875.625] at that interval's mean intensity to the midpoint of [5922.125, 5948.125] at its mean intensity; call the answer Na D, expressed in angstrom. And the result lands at 5.8 angstrom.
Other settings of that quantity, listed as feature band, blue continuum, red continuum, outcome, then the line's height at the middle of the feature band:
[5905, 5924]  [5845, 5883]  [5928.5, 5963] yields 1.68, 2.49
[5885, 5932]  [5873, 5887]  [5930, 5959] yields 5.35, 2.45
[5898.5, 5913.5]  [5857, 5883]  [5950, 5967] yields 2.52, 2.53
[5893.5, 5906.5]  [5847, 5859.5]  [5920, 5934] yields 2.26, 2.49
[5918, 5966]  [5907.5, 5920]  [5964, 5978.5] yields -3.59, 2.34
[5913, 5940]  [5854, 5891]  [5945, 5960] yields -0.17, 2.44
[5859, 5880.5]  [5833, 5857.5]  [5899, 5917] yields -1.99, 2.33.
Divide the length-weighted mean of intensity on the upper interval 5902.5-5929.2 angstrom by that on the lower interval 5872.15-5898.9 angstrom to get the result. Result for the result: 1.1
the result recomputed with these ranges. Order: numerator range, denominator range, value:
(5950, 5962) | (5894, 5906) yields 1.23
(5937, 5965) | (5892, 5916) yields 1.23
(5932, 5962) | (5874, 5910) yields 1.18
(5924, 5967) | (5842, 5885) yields 1.00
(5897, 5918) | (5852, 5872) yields 0.86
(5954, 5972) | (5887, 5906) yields 1.28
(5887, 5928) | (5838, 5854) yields 0.83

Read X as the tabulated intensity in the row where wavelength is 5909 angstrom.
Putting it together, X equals 1.439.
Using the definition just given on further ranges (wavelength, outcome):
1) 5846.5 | 3.011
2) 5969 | 2.552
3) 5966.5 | 2.795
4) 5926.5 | 2.472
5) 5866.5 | 2.596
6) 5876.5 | 2.564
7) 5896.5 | 1.745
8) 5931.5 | 2.331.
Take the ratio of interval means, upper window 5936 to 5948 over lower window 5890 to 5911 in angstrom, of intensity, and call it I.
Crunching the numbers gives 1.3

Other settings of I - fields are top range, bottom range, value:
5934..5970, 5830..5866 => 1.01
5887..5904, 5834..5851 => 0.75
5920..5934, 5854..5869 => 1.02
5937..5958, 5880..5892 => 1.24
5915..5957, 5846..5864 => 1.01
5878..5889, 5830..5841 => 0.94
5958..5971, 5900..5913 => 1.19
